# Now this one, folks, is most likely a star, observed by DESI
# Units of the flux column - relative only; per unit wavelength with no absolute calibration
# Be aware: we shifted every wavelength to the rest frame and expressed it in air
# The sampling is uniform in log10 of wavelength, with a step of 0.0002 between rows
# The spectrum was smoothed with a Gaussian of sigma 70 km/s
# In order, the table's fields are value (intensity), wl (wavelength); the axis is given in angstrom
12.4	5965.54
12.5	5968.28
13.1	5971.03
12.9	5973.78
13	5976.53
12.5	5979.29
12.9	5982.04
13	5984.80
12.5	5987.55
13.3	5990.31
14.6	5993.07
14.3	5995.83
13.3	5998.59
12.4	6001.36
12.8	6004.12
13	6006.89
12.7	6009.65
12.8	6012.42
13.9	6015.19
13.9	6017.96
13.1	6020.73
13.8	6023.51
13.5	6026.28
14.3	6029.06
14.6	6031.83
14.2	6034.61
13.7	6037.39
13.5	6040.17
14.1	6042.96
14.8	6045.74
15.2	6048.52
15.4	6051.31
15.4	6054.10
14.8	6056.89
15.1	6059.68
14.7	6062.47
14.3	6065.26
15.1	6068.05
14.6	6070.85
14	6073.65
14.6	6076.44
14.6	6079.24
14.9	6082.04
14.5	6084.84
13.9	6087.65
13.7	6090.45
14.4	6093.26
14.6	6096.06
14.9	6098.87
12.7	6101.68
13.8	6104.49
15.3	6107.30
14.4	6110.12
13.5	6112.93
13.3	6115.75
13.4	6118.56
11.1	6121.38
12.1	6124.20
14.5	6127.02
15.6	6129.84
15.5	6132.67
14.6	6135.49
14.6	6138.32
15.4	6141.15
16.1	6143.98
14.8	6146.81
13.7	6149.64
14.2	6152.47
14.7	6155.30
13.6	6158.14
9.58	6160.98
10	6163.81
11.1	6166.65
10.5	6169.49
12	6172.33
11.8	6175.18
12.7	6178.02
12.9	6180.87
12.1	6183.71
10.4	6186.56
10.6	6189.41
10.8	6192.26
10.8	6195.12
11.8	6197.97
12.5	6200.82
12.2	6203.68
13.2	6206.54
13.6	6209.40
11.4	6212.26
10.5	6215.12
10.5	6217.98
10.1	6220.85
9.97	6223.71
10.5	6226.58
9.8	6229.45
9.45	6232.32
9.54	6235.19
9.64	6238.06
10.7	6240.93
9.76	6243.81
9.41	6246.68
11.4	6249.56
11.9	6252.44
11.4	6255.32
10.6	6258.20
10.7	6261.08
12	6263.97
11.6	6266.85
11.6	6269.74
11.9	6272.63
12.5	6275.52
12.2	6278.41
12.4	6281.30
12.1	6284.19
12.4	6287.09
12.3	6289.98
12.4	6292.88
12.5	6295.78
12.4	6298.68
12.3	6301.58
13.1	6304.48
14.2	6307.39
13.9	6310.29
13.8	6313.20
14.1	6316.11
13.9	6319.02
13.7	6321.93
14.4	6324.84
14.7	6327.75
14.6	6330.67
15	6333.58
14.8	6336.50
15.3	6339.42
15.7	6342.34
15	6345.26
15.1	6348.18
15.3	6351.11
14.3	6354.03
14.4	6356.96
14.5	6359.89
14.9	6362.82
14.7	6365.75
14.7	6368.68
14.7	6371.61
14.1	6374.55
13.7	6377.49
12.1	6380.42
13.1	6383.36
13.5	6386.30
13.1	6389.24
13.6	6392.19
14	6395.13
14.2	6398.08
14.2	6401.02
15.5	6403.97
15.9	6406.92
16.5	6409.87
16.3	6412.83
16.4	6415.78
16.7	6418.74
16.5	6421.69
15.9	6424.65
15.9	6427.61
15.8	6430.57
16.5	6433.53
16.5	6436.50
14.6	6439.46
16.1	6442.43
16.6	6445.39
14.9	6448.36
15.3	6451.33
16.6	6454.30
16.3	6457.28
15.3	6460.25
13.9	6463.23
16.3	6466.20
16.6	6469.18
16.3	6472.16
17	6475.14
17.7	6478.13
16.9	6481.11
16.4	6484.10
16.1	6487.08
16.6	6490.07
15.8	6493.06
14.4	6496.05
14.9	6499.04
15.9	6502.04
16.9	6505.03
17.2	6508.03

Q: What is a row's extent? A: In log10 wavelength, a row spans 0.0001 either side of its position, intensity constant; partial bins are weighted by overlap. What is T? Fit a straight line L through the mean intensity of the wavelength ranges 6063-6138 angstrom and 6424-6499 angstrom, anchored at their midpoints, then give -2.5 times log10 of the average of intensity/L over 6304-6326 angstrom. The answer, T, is 0.10 mag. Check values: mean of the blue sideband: 14.2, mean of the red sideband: 16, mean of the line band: 13.9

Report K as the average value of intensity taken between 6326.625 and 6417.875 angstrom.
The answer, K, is 14.7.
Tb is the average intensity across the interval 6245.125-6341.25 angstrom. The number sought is 12.8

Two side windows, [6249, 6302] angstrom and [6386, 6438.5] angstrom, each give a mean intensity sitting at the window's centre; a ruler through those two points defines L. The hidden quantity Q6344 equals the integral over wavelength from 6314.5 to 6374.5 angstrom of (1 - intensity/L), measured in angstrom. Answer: -4.3 angstrom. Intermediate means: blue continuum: 11.9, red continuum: 15.4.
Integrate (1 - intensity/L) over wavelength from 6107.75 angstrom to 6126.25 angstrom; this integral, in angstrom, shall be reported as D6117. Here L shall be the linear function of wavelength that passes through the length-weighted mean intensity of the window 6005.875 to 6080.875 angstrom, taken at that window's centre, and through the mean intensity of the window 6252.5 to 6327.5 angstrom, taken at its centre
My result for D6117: 0.8 angstrom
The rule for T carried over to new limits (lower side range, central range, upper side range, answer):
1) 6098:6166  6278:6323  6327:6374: 0.13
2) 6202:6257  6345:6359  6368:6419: -0.09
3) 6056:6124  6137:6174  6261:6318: 0.04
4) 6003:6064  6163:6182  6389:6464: 0.25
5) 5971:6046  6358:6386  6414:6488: 0.12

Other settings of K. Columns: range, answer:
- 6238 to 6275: 11.1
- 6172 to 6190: 11.8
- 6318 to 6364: 14.7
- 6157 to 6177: 11.2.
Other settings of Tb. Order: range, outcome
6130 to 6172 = 13.5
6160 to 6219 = 11.5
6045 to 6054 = 15.2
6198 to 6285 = 11.2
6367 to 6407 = 14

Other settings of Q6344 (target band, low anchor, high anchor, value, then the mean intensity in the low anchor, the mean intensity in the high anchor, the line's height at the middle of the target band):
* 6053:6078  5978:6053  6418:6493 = -1.4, 13.6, 16.1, 13.9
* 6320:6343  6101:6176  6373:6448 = -0.2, 13.4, 15.1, 14.6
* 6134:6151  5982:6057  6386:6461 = -0.7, 13.8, 15.5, 14.3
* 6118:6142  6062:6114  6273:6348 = 0.2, 14.3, 13.6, 14.2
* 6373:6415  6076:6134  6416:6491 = 3.9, 14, 16.1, 15.8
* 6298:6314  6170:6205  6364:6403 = -0.4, 11.7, 13.9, 13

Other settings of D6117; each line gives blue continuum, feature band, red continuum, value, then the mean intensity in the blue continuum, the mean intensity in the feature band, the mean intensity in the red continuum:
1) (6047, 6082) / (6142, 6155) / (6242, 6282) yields -1.34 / 14.8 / 14.7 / 11.4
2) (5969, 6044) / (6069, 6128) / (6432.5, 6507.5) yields -0.17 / 13.4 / 13.9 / 16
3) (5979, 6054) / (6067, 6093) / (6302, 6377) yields -1.10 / 13.7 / 14.4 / 14.5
